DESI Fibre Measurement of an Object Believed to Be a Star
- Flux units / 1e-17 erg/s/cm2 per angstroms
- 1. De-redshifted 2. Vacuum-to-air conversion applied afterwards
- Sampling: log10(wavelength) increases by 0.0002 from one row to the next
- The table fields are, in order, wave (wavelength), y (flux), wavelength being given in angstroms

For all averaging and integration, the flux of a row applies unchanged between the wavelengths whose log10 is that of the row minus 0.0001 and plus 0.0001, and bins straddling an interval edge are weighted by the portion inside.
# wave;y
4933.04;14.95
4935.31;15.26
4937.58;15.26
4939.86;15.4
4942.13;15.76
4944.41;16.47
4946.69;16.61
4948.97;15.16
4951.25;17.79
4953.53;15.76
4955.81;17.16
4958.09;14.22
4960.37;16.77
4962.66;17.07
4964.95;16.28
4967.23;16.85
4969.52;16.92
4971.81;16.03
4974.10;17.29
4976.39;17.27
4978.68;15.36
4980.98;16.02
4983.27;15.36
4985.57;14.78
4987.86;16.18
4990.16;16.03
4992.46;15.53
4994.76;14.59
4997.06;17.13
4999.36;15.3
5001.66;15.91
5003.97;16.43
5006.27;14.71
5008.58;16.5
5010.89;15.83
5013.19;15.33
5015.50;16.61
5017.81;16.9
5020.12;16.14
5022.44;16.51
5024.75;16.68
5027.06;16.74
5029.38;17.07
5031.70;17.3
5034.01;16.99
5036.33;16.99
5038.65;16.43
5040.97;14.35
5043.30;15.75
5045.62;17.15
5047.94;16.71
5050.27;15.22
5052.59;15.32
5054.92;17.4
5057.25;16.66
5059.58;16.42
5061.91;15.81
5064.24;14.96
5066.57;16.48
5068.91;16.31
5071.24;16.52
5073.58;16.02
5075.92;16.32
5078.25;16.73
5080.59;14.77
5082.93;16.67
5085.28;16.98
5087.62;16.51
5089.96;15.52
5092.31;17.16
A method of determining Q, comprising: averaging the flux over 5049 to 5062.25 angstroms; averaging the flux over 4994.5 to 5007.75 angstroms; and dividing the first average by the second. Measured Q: 1.02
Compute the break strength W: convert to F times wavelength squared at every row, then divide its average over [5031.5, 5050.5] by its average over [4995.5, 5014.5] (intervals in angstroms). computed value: 1.04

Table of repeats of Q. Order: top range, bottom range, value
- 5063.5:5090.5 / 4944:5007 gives 1.00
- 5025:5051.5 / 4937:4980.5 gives 1.01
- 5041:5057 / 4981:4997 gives 1.04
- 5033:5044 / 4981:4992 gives 1.03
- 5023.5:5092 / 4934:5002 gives 1.02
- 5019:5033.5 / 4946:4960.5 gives 1.04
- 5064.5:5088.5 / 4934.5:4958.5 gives 1.02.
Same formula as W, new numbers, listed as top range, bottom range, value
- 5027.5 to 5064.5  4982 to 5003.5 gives 1.06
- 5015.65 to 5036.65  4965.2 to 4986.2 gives 1.06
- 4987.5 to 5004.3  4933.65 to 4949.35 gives 1.03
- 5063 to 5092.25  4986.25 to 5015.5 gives 1.06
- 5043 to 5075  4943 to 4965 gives 1.04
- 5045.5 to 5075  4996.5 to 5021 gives 1.03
